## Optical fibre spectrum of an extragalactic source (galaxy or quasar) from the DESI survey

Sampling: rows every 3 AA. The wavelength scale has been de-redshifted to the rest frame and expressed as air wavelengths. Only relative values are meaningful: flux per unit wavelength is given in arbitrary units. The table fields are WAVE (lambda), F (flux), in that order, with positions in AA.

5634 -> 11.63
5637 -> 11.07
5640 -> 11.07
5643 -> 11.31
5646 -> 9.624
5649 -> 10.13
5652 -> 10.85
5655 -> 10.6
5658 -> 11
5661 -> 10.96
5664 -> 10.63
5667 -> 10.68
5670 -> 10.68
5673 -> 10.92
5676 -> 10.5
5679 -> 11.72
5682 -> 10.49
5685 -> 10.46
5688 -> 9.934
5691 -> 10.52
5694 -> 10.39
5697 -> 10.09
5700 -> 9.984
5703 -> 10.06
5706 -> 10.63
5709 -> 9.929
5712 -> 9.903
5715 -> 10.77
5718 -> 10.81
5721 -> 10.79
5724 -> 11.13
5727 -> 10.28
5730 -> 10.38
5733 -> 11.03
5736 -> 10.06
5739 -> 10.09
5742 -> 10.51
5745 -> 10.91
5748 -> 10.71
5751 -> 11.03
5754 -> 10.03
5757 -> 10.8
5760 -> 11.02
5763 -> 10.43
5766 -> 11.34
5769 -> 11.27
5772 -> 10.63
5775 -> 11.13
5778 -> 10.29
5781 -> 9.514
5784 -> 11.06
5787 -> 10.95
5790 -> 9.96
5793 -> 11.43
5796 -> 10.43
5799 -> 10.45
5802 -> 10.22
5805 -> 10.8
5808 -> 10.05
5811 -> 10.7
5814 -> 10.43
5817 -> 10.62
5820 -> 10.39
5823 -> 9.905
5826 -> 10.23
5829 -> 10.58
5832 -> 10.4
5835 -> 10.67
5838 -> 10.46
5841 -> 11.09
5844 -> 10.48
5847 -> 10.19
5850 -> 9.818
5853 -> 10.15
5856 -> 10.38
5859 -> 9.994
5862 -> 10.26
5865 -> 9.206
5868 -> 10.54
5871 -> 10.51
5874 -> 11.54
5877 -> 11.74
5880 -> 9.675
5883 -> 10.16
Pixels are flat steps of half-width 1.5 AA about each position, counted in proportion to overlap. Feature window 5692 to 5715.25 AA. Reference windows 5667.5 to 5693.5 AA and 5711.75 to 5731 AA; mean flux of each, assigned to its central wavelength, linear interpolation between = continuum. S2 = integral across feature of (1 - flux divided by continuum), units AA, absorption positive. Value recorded 0.96 AA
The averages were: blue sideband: 10.6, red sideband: 10.6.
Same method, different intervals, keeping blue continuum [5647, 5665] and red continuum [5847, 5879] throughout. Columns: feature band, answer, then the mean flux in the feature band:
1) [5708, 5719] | 0.2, 10.4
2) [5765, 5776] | -0.6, 11.1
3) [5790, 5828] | 0.0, 10.5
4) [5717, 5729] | -0.2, 10.7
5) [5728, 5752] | 0.0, 10.6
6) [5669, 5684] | -0.3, 10.9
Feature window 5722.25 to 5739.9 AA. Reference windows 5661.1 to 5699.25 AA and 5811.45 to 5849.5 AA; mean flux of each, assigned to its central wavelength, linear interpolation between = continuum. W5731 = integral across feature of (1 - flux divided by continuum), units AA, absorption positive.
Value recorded 0.0 AA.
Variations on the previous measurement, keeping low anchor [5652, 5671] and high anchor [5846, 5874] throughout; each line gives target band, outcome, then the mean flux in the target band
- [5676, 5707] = 0.7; 10.4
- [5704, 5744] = 0.4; 10.5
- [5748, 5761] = -0.3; 10.7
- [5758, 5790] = -0.9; 10.7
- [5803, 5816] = -0.2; 10.5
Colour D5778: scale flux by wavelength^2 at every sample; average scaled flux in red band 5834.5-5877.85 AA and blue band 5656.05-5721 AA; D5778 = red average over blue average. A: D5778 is 1.05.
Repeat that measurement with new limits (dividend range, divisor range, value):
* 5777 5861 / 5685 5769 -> 1.02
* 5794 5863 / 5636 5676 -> 1.03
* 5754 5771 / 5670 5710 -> 1.07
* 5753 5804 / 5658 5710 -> 1.05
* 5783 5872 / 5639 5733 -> 1.04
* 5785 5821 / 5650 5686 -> 1.02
